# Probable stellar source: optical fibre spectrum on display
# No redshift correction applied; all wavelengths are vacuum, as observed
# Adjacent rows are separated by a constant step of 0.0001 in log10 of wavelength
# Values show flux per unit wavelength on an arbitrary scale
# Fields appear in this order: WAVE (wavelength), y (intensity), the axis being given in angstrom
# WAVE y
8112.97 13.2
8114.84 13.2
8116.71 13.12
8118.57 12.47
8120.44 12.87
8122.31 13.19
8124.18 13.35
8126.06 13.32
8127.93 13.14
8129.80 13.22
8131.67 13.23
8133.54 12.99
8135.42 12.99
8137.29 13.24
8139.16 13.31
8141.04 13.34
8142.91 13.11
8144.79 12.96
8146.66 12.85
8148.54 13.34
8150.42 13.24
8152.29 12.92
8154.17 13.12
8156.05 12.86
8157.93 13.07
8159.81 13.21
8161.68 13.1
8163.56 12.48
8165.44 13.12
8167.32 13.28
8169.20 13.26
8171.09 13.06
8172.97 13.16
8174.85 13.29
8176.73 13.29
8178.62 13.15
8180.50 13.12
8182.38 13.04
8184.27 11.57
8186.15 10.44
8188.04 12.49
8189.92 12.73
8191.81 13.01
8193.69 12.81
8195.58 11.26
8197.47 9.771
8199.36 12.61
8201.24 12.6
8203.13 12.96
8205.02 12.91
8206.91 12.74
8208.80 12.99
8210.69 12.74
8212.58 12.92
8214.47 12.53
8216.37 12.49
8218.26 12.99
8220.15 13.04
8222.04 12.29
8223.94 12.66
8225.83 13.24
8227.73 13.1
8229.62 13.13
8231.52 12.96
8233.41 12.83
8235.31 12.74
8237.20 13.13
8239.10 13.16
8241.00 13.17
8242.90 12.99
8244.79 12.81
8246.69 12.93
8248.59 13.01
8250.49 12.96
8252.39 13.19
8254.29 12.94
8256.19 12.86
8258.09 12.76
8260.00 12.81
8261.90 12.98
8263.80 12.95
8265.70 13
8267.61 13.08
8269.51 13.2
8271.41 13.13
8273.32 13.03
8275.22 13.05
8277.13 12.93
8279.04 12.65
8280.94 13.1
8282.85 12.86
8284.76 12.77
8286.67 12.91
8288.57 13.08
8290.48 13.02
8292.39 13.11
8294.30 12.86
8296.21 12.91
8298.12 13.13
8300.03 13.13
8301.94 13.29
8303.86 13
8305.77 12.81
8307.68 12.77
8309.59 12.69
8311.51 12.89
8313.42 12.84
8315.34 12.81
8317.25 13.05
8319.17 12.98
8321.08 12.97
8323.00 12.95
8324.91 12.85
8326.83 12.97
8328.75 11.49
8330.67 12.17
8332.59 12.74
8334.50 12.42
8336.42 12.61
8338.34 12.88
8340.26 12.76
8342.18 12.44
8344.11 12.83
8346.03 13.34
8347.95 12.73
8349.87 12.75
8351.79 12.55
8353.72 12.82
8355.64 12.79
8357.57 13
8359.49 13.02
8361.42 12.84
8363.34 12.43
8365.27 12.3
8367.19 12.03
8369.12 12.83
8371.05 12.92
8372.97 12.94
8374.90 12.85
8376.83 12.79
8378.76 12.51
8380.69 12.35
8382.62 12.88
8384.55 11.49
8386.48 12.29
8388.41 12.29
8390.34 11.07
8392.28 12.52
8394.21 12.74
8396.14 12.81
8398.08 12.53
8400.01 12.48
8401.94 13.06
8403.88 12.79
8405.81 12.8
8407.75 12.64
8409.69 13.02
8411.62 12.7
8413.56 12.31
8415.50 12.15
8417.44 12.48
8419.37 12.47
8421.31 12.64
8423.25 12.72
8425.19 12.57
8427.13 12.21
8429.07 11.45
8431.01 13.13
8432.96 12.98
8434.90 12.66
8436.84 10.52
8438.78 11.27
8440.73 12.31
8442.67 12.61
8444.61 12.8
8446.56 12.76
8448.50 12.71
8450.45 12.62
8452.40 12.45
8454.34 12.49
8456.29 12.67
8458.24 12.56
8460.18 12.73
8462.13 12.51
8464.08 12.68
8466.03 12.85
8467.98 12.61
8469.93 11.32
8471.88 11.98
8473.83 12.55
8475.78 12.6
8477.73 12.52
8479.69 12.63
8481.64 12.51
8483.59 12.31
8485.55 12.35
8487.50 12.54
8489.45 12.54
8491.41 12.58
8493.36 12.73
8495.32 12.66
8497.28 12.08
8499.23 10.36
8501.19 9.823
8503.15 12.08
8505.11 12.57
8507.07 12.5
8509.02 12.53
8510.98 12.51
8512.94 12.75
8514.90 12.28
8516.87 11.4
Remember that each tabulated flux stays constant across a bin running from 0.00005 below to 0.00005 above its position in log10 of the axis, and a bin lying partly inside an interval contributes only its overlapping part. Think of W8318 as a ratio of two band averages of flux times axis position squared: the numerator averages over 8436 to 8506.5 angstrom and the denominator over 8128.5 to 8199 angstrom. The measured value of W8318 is 1.03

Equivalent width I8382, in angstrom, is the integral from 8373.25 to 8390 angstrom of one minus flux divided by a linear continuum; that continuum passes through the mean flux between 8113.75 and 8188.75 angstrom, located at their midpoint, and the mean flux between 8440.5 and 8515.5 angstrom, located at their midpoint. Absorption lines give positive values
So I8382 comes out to 0.2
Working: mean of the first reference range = 13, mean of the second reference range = 12.4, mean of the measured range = 12.4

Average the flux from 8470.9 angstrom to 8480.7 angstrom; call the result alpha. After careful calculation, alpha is 12.5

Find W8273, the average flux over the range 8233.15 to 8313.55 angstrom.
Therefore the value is 13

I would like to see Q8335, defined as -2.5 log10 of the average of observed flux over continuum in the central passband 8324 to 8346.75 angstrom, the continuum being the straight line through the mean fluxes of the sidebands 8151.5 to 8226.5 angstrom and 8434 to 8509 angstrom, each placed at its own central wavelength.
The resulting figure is -0.01 mag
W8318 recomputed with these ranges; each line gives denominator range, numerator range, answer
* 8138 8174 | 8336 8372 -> 1.02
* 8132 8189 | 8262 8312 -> 1.03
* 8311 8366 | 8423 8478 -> 1.00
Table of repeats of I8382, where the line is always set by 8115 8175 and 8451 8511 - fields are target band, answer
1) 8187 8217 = 1.2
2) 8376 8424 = 0.0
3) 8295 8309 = -0.3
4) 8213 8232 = 0.1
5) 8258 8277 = -0.3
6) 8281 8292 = -0.2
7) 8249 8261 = -0.1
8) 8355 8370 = -0.1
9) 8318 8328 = -0.2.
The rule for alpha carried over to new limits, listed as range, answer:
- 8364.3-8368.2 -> 12.2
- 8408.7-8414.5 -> 12.7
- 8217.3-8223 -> 12.8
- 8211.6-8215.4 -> 12.7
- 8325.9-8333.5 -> 12.3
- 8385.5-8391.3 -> 11.9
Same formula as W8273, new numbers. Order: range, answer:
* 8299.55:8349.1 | 12.8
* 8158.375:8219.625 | 12.7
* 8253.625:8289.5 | 13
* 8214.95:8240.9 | 12.9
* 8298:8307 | 13.1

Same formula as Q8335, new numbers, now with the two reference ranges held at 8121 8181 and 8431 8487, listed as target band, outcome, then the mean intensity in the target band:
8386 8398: 0.02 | 12.3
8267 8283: -0.01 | 13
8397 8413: -0.02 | 12.7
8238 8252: -0.01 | 13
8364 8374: 0.00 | 12.6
